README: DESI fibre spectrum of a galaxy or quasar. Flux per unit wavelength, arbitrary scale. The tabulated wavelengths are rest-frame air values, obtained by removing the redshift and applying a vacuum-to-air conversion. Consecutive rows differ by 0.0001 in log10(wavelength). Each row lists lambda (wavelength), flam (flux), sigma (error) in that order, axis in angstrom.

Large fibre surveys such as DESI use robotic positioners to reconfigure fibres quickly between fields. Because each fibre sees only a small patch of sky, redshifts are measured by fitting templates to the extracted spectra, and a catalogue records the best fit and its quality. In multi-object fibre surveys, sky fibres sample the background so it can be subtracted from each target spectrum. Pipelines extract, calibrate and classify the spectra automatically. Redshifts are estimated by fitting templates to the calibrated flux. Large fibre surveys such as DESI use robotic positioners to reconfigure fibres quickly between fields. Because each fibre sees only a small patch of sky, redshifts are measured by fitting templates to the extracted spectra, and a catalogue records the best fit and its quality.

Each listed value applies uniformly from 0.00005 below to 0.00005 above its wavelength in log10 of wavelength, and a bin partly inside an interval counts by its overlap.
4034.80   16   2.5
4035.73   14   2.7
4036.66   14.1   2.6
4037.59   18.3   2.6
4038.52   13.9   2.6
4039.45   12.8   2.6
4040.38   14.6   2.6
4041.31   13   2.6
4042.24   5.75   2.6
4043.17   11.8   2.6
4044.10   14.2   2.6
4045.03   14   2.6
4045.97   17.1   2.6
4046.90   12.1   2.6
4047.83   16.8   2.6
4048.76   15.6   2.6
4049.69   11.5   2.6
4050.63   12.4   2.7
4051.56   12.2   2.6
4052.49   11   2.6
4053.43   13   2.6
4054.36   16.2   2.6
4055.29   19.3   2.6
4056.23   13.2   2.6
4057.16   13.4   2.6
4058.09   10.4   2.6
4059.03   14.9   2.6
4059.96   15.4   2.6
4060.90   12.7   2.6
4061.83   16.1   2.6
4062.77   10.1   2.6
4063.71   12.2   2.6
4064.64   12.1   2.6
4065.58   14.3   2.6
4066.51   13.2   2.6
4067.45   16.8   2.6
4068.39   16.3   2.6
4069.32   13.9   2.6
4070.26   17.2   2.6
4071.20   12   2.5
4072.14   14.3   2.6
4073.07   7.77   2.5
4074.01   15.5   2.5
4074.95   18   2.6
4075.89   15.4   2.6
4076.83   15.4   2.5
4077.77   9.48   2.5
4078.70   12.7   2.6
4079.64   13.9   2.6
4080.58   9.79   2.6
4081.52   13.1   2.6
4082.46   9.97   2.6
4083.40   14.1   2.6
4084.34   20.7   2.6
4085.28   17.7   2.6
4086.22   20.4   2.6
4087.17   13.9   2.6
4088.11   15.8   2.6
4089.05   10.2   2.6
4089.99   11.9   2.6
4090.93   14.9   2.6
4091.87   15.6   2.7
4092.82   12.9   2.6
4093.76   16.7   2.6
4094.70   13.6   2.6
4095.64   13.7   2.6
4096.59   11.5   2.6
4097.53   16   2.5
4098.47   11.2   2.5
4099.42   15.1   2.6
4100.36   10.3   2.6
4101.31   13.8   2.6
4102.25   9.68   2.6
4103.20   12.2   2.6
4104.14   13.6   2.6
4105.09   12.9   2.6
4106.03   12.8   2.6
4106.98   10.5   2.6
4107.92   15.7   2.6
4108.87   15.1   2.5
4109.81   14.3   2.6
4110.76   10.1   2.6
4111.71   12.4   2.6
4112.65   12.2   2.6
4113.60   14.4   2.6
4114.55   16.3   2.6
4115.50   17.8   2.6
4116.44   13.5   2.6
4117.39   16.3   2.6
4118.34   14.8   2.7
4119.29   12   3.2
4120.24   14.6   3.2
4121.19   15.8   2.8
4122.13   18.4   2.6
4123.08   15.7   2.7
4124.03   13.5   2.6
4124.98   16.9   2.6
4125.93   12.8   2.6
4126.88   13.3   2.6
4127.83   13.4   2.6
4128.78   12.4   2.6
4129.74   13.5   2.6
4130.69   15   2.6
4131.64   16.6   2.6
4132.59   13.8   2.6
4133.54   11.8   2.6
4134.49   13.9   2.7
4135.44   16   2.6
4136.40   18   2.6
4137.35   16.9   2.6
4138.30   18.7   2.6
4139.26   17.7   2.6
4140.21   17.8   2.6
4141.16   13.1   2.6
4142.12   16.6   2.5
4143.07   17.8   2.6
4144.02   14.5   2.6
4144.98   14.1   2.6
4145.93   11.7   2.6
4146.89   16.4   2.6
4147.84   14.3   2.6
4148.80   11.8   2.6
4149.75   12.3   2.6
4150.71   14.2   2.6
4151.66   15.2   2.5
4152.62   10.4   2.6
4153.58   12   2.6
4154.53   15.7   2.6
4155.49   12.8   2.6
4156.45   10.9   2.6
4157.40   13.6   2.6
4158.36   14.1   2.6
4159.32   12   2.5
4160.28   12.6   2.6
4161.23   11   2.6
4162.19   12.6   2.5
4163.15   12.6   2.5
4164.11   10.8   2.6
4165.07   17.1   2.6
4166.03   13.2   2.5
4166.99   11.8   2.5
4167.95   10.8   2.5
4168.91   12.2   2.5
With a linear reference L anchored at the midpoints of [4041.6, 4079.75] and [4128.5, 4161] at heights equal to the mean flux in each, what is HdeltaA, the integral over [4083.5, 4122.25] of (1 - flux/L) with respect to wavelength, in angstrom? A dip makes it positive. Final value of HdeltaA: -0.4 angstrom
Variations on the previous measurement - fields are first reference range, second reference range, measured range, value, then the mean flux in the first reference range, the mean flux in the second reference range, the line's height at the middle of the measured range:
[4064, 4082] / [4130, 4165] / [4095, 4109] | 1.02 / 13.7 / 14.2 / 13.9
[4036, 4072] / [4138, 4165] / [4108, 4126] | -1.06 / 13.8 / 13.8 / 13.8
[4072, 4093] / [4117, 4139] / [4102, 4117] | 1.23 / 14.1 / 15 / 14.6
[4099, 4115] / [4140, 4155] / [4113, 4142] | -3.32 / 13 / 14.2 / 13.6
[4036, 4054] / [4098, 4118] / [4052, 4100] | -2.27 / 13.4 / 13.4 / 13.4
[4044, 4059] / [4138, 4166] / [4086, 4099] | -0.13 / 13.9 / 13.9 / 13.9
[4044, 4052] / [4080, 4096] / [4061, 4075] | 0.36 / 14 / 14.4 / 14.2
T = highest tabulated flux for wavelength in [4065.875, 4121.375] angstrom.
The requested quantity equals 20.7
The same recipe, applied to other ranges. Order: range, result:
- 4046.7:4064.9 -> 19.3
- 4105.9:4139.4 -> 18.7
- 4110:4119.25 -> 17.8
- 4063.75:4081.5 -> 18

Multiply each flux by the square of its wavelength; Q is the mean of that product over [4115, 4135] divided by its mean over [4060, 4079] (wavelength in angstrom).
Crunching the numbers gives 1.08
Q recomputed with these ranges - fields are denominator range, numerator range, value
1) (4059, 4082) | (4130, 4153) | 1.13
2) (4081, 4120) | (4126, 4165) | 1.03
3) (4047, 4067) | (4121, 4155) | 1.13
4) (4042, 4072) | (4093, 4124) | 1.03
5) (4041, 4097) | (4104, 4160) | 1.07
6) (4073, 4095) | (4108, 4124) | 1.04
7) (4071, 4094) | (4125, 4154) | 1.06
